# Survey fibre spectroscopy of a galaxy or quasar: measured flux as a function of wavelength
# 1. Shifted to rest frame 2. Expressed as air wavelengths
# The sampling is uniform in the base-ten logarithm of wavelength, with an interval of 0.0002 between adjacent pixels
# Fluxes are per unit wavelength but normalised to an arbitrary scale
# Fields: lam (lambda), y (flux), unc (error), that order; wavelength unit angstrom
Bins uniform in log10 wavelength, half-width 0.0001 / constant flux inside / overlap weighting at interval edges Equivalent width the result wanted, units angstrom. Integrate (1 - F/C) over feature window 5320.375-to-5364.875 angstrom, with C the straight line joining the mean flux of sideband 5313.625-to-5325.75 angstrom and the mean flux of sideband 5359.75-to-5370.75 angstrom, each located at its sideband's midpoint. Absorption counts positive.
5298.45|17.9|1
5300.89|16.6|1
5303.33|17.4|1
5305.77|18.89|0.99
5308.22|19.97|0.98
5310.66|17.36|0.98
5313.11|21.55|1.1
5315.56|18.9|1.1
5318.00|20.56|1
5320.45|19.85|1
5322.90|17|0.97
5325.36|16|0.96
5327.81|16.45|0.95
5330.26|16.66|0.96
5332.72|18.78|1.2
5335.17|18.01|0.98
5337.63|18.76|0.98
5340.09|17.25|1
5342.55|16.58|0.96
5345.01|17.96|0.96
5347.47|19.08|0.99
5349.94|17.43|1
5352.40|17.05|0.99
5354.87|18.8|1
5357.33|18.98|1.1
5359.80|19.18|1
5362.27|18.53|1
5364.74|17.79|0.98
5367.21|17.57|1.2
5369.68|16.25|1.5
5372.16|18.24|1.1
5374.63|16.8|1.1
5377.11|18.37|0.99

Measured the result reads 0.99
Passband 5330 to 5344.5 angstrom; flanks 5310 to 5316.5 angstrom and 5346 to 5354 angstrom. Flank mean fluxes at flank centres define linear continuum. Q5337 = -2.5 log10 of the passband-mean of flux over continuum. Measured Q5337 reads 0.04 mag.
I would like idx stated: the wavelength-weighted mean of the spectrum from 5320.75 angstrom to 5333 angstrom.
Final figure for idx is 17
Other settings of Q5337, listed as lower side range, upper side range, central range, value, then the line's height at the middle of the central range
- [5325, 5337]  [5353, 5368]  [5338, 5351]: 0.007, 17.9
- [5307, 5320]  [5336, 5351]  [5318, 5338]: 0.058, 18.8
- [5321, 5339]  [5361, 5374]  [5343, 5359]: -0.036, 17.6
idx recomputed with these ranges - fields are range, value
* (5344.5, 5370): 18.1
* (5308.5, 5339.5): 18.4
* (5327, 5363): 18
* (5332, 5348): 18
